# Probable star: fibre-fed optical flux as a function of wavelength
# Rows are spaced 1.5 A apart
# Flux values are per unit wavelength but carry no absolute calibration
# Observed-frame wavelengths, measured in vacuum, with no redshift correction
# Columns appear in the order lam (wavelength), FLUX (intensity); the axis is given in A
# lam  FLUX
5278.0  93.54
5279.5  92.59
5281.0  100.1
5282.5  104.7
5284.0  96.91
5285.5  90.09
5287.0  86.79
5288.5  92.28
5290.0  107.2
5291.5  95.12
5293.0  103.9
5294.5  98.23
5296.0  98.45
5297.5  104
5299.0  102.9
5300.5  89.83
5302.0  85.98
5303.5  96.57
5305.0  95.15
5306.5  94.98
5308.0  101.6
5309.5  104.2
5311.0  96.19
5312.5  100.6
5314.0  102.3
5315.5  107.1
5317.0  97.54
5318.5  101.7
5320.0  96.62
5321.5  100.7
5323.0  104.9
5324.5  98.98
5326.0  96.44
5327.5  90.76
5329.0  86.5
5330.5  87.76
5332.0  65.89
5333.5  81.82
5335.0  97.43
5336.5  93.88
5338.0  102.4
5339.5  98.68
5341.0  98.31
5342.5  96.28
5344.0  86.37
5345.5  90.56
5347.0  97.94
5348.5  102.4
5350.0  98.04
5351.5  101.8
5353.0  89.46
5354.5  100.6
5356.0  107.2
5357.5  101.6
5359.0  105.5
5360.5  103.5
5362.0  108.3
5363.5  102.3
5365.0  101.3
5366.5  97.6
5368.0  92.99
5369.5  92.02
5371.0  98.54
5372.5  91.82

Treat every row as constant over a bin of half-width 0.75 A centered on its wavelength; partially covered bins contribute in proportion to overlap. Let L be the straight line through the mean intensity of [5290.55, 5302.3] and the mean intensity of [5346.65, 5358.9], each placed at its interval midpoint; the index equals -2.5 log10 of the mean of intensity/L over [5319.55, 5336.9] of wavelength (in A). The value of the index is 0.09 mag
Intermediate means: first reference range 97.9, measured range 91.7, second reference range 100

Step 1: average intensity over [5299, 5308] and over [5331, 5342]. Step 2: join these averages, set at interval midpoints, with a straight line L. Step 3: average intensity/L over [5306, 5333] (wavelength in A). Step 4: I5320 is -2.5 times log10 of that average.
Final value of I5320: -0.04 mag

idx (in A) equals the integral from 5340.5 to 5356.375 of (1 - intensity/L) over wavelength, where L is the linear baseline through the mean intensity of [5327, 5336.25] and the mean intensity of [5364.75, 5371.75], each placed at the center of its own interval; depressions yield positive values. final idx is -1.2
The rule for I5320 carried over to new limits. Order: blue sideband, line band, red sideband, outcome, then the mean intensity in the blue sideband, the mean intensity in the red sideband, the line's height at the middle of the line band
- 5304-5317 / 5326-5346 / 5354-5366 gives 0.127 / 100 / 104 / 102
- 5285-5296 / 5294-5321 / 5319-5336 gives -0.048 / 96.5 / 91.8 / 94.4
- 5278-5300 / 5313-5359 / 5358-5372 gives 0.033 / 97.8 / 100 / 99.2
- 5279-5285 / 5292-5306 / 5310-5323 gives 0.027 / 98.5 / 101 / 99.6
